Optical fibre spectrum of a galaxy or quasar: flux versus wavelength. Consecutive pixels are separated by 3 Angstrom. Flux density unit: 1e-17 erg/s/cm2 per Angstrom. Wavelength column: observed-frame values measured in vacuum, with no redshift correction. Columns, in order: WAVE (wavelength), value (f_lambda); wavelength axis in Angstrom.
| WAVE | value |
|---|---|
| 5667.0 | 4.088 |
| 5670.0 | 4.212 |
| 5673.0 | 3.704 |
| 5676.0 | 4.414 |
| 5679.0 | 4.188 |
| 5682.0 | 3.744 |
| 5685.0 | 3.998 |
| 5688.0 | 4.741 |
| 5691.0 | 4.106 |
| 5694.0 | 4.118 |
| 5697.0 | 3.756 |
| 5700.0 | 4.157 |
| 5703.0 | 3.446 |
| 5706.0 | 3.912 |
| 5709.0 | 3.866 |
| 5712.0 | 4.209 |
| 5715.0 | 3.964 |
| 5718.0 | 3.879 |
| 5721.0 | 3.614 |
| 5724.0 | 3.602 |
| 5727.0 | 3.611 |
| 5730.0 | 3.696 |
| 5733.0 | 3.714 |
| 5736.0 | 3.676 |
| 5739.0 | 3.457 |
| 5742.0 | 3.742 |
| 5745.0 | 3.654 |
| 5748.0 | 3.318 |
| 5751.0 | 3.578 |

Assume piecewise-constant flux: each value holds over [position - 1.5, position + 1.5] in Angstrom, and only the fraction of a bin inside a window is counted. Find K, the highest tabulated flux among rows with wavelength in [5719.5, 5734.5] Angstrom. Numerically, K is 3.714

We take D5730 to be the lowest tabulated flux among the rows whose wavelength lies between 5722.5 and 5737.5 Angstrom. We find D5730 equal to 3.602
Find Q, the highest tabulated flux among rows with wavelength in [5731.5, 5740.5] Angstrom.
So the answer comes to 3.714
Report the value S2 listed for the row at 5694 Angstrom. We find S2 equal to 4.118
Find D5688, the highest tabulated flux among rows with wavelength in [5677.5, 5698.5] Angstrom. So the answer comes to 4.741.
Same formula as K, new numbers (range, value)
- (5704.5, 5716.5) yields 4.209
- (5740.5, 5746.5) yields 3.742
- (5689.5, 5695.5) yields 4.118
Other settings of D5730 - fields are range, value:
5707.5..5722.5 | 3.614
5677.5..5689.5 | 3.744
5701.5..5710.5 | 3.446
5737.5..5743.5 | 3.457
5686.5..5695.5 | 4.106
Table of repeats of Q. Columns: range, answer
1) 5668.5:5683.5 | 4.414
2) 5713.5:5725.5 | 3.964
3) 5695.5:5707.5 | 4.157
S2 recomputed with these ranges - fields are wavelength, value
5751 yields 3.578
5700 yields 4.157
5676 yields 4.414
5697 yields 3.756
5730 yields 3.696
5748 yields 3.318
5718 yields 3.879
